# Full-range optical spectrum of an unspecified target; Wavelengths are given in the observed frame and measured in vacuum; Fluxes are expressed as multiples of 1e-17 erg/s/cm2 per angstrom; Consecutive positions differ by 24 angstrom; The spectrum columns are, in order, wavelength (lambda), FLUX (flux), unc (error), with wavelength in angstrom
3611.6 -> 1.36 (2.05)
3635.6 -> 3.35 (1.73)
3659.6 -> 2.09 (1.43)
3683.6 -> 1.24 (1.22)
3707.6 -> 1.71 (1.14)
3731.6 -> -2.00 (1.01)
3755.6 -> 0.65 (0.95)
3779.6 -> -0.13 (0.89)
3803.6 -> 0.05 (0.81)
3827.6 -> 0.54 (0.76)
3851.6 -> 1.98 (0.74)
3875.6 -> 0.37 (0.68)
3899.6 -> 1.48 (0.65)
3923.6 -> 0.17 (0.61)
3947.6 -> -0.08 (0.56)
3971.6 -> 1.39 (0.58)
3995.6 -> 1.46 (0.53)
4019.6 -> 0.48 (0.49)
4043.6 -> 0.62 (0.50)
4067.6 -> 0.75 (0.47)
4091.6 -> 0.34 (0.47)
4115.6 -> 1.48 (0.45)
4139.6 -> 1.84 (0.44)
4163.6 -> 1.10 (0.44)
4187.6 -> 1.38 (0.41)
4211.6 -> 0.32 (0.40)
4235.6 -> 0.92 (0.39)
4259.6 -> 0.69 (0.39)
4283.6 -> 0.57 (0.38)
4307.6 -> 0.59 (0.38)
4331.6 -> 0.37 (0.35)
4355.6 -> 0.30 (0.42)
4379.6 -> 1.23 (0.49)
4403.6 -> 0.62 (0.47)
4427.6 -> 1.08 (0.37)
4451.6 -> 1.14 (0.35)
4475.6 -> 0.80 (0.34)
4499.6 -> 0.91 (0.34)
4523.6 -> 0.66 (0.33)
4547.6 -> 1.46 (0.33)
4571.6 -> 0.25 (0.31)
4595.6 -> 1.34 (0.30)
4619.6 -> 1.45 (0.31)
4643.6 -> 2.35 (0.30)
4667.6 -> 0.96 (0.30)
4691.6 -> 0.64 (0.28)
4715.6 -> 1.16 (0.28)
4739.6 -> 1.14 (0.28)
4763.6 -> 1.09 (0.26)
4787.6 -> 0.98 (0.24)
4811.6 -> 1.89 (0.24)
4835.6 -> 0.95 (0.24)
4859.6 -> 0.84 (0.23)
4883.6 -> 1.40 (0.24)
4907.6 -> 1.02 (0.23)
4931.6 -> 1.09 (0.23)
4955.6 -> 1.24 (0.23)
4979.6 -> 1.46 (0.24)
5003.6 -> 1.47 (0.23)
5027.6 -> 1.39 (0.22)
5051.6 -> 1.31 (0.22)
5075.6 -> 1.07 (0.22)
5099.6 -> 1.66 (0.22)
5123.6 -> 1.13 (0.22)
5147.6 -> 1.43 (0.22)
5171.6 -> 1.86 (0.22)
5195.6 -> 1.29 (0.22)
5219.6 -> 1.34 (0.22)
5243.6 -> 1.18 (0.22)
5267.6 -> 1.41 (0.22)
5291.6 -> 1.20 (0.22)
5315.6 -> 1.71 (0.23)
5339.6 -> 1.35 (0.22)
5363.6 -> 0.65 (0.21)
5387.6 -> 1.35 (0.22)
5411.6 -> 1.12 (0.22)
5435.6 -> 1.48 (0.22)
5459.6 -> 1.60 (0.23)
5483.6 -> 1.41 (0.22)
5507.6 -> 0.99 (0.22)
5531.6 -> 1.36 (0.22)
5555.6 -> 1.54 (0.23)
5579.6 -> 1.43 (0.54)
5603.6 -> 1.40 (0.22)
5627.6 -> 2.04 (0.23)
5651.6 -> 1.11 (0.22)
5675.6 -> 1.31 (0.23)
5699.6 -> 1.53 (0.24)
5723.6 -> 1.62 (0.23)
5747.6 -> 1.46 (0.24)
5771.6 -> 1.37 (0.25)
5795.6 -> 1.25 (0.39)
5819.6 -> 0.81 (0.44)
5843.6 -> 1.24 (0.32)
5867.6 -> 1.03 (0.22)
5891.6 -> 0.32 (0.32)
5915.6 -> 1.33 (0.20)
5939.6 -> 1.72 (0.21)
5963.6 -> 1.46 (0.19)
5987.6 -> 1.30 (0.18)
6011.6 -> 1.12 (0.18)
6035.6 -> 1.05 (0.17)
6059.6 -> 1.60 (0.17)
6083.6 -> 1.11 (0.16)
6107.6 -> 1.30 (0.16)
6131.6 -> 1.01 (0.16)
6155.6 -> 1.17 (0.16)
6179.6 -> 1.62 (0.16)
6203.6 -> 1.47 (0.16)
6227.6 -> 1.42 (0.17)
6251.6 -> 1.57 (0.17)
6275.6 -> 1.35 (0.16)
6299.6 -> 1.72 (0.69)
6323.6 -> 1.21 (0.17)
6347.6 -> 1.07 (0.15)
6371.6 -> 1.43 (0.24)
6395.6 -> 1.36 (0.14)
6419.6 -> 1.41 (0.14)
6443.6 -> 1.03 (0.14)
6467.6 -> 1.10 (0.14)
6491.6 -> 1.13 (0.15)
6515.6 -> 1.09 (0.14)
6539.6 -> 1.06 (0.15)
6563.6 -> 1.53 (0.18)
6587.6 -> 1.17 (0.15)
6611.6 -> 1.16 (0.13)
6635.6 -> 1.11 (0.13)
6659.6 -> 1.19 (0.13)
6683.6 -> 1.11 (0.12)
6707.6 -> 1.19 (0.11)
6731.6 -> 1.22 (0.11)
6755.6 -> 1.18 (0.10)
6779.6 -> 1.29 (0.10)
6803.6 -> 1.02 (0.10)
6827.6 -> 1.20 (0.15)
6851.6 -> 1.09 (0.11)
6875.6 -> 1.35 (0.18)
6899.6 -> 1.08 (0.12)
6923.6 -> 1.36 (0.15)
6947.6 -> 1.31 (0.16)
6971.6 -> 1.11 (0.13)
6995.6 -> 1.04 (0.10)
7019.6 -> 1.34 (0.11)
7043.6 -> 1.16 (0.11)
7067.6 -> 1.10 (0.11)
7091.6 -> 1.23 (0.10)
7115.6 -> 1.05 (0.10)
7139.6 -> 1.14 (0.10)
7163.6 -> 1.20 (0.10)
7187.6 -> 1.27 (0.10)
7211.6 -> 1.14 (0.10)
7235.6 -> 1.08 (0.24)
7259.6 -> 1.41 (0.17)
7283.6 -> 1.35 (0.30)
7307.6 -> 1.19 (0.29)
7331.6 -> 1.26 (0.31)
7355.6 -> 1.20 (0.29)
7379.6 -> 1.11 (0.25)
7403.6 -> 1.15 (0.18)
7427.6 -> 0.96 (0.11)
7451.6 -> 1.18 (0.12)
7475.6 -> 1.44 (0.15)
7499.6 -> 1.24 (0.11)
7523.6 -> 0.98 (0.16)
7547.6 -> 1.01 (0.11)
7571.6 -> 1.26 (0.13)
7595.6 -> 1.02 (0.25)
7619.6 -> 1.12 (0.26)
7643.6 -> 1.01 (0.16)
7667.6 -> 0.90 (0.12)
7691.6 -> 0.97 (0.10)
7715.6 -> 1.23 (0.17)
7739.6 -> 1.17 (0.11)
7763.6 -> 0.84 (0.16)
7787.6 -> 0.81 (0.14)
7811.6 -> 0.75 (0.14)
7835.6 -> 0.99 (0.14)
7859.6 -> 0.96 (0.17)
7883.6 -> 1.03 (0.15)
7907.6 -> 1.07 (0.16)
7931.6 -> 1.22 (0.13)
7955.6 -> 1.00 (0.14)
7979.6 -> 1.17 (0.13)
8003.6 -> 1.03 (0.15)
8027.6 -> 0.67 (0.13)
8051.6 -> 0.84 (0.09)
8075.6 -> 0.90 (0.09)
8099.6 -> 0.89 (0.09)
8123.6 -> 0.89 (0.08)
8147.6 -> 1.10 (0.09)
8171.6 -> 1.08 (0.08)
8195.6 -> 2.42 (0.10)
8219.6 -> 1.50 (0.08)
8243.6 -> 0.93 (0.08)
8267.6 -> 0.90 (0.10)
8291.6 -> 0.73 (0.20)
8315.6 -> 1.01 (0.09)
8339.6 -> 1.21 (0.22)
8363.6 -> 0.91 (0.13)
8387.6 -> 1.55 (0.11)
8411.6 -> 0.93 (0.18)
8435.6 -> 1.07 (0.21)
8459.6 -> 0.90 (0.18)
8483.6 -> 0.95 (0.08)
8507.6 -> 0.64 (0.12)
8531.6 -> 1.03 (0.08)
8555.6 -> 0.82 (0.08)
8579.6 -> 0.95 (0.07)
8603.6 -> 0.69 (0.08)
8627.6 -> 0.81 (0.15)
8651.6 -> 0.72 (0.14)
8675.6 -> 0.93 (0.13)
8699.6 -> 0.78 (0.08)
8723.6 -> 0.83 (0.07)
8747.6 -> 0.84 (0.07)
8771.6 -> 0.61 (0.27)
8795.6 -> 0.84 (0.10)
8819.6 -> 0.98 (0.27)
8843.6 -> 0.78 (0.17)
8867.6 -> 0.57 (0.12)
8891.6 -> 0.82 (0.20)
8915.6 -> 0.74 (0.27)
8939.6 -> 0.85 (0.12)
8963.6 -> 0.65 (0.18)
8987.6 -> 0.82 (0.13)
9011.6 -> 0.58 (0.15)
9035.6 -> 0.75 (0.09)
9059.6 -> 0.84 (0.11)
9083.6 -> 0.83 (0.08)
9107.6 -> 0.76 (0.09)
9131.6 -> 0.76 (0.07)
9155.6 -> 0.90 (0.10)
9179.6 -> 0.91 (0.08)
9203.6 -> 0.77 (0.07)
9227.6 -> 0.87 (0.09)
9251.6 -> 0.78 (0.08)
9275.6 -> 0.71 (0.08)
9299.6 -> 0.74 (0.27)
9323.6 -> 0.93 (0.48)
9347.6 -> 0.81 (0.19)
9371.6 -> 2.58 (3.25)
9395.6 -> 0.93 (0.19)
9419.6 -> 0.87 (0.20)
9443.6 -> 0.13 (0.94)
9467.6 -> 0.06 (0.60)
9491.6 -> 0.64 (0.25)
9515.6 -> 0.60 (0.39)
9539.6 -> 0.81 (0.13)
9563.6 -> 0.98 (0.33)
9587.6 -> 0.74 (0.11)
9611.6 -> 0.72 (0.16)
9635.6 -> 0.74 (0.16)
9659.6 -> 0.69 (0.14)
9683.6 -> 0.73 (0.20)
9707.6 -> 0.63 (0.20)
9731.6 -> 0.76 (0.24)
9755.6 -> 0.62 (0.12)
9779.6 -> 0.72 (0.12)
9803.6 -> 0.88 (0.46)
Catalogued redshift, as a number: 0.247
